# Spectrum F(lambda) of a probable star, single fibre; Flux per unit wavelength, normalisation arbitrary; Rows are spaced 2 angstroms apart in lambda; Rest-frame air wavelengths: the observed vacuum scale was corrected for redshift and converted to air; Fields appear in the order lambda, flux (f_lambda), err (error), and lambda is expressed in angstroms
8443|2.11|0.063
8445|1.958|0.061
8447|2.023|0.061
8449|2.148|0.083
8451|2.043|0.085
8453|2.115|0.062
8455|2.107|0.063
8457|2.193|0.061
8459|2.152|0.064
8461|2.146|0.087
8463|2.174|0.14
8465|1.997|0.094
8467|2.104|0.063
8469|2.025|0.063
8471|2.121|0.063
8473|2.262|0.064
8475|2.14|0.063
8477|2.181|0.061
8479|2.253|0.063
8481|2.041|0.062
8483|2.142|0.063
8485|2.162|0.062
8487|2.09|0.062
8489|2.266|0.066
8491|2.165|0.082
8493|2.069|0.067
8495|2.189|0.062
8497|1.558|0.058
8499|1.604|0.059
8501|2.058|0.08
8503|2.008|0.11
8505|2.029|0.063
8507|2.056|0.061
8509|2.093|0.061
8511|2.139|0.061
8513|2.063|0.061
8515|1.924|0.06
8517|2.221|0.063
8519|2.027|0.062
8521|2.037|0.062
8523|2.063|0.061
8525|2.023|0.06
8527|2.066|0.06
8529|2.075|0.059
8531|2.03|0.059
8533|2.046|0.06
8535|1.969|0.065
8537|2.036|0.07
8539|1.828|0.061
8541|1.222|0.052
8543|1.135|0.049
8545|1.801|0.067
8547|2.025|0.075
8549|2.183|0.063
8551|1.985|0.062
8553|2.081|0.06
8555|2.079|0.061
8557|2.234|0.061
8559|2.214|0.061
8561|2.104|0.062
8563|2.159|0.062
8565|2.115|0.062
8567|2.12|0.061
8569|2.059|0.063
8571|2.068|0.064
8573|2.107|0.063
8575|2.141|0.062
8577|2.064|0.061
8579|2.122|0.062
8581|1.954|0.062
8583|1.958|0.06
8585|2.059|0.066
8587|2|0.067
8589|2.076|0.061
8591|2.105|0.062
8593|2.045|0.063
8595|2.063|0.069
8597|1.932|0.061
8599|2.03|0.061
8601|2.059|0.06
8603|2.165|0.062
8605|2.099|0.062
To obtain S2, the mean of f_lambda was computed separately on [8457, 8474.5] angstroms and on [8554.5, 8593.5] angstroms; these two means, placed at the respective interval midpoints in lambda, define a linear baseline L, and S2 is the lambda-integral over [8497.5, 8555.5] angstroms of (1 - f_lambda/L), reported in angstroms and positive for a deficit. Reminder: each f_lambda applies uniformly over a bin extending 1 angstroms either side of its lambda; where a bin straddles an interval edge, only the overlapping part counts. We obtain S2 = 4.09 angstroms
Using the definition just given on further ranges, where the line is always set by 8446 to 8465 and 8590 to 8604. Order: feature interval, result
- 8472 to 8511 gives 0.5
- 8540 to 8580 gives 1.4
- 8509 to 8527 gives 0.2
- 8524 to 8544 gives 2.3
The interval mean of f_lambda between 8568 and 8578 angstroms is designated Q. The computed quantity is 2.09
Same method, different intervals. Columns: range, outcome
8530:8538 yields 2.02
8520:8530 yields 2.05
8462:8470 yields 2.08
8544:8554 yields 2.02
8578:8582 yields 2.04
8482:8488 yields 2.13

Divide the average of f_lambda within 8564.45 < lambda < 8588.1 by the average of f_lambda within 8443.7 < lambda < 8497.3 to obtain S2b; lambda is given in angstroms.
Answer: 1.0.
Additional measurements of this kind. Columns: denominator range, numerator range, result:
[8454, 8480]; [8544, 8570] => 0.98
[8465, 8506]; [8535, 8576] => 0.96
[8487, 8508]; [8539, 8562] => 0.95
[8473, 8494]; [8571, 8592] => 0.95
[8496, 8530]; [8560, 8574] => 1.05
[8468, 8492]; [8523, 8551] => 0.88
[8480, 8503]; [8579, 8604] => 1.01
